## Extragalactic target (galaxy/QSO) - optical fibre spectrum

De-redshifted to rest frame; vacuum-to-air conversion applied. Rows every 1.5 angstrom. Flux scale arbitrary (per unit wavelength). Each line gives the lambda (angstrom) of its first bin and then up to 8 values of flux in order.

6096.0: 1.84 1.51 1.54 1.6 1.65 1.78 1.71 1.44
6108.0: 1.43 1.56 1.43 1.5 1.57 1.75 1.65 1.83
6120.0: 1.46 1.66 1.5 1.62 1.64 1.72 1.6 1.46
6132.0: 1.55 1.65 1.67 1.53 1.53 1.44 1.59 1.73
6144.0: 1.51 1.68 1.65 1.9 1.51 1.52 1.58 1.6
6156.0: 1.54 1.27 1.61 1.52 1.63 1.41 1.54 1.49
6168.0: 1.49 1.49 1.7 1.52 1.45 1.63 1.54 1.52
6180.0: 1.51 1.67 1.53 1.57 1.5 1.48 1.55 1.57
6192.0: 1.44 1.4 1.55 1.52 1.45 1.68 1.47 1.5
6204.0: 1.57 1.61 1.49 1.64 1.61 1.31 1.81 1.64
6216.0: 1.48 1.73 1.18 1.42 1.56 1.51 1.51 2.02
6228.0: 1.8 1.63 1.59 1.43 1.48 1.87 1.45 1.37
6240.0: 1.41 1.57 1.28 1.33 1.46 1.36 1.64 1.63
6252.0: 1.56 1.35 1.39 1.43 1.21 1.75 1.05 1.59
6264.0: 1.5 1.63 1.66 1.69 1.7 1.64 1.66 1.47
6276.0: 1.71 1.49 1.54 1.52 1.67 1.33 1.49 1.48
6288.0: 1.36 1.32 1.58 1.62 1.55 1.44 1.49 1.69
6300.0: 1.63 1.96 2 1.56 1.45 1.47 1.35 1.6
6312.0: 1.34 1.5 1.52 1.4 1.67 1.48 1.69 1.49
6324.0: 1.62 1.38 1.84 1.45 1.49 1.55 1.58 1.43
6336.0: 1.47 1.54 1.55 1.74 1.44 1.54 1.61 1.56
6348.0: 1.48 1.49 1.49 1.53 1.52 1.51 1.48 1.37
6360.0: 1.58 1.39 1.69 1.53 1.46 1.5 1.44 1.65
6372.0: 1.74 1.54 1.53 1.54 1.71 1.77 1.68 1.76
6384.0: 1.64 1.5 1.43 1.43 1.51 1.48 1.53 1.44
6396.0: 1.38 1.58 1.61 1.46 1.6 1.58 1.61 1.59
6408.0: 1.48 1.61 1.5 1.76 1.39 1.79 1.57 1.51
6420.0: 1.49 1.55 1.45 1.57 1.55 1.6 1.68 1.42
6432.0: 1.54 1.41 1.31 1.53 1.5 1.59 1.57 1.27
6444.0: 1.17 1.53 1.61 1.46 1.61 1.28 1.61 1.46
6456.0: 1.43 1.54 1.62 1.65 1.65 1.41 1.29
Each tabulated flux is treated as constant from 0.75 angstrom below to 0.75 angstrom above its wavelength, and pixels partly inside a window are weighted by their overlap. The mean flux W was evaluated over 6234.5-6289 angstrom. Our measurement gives 1.51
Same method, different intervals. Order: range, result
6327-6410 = 1.54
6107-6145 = 1.58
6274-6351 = 1.54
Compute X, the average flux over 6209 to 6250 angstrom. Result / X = 1.54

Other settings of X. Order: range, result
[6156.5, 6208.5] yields 1.53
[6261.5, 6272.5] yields 1.62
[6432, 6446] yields 1.44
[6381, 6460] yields 1.52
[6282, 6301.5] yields 1.52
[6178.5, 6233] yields 1.55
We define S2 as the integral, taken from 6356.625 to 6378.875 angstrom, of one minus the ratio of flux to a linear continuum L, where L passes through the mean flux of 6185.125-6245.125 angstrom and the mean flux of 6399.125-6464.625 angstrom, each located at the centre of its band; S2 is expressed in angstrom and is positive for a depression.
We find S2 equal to -0.3 angstrom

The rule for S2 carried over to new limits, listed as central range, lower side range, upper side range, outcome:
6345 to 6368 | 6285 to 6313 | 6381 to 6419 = 0.62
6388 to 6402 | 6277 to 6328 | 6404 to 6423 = 0.58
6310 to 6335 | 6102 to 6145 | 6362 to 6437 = 0.50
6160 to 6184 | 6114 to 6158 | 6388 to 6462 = 0.74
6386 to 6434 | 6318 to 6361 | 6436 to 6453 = -1.40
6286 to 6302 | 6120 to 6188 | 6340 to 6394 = 0.03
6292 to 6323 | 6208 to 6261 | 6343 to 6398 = -0.74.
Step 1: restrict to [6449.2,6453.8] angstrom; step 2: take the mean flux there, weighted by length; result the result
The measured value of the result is 1.5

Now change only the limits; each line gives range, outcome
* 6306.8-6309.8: 1.41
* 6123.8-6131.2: 1.61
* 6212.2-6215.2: 1.72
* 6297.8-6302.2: 1.76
